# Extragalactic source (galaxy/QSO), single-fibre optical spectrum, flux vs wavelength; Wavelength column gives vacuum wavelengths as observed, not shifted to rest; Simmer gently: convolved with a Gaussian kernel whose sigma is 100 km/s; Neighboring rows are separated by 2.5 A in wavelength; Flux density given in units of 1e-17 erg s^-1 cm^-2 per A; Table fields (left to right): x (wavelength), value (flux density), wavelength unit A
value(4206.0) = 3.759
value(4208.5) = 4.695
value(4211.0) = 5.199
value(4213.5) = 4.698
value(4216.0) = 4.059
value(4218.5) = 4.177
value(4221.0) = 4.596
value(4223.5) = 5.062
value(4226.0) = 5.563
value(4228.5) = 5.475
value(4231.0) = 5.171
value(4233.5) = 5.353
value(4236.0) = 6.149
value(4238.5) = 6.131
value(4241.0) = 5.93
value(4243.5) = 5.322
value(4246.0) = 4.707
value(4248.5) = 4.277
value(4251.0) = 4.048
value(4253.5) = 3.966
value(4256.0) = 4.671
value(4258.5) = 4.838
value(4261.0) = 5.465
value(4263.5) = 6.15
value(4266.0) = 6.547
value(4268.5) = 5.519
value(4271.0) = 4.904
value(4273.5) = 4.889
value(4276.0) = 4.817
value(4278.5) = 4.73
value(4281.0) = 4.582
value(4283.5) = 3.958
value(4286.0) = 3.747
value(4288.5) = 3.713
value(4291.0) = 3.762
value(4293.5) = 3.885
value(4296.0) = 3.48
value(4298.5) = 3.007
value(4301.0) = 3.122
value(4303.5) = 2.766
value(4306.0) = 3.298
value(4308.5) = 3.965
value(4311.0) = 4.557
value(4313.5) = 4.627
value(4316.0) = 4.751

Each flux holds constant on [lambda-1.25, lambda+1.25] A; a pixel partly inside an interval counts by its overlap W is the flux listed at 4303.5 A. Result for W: 2.766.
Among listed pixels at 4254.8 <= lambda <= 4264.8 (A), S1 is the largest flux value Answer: 6.15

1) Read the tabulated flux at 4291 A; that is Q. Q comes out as 3.762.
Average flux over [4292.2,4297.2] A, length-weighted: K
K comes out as 3.69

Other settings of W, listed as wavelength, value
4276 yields 4.817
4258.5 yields 4.838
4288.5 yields 3.713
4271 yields 4.904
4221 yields 4.596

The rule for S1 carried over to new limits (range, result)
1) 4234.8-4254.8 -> 6.149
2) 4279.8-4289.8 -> 4.582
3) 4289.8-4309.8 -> 3.965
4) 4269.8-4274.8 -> 4.904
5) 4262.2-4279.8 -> 6.547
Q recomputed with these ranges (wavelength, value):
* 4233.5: 5.353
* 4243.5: 5.322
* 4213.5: 4.698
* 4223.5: 5.062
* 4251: 4.048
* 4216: 4.059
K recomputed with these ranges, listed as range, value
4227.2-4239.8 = 5.66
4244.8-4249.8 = 4.49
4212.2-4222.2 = 4.39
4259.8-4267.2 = 6.05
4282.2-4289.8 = 3.81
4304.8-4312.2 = 3.94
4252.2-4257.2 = 4.31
